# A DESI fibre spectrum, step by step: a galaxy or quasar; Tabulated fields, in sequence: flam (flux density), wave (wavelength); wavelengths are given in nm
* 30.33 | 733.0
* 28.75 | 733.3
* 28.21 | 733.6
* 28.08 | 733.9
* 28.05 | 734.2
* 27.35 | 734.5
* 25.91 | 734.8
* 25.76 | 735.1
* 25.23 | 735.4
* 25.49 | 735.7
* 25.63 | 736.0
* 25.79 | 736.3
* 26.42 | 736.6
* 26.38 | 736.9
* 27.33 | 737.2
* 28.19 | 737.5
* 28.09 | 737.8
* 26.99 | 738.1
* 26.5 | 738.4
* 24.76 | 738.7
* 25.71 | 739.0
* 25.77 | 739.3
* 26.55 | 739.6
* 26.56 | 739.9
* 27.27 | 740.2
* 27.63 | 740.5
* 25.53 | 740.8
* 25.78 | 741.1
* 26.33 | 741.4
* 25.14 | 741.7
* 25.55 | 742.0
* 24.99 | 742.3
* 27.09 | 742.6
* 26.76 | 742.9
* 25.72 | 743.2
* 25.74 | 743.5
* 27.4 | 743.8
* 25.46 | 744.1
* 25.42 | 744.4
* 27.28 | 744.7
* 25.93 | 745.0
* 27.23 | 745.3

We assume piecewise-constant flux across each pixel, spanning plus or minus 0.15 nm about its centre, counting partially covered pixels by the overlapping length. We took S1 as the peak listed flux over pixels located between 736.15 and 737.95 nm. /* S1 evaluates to 28.19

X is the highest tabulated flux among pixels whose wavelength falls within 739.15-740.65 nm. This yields 27.63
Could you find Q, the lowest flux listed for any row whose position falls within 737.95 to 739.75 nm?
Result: 24.76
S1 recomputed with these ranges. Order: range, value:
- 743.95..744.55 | 25.46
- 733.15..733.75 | 28.75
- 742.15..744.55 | 27.4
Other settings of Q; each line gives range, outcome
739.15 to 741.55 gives 25.53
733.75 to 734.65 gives 27.35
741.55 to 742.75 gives 24.99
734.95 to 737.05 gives 25.23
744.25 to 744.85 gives 25.42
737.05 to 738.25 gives 26.99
